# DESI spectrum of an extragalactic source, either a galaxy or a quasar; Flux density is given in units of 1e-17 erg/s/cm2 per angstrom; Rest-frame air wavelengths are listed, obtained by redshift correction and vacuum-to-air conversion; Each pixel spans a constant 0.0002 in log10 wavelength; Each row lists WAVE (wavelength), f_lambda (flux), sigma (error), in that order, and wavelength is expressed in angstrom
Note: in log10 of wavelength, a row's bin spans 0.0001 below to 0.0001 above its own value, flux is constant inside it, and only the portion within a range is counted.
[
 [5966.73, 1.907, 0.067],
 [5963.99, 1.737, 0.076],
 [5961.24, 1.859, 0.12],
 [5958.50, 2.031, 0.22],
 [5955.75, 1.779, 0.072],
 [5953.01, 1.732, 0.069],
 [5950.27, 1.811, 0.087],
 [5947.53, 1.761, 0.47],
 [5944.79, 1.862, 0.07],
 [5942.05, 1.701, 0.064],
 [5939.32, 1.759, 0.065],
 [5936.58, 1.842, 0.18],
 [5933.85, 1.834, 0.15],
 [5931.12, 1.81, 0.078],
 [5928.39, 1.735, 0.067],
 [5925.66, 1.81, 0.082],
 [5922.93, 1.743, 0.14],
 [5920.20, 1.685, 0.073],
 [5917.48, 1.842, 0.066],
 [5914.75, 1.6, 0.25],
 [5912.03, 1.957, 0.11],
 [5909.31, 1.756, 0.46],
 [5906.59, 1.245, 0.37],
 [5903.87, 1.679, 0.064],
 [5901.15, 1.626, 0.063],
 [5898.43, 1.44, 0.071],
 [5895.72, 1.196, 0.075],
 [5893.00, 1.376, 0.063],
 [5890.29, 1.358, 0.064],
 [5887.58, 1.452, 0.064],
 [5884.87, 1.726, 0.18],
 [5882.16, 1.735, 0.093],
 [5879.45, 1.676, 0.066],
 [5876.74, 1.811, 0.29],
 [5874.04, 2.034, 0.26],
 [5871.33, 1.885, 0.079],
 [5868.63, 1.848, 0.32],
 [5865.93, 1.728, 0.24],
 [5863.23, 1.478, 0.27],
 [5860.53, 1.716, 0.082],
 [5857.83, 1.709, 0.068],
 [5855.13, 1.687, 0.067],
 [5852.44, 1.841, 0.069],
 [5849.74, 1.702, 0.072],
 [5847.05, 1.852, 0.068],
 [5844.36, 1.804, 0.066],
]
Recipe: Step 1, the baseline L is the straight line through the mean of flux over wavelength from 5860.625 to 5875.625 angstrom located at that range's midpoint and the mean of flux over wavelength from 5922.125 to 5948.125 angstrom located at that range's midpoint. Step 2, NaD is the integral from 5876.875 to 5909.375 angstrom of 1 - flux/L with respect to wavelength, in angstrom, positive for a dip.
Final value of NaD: 4.8 angstrom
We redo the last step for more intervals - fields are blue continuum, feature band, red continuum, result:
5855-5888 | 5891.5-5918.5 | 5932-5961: 3.13 angstrom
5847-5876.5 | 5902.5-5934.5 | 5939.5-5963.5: 1.31 angstrom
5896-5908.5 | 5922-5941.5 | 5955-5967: -1.33 angstrom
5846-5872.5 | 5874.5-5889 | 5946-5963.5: 0.50 angstrom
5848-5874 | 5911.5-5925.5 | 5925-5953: 0.17 angstrom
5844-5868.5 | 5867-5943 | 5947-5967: 3.87 angstrom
